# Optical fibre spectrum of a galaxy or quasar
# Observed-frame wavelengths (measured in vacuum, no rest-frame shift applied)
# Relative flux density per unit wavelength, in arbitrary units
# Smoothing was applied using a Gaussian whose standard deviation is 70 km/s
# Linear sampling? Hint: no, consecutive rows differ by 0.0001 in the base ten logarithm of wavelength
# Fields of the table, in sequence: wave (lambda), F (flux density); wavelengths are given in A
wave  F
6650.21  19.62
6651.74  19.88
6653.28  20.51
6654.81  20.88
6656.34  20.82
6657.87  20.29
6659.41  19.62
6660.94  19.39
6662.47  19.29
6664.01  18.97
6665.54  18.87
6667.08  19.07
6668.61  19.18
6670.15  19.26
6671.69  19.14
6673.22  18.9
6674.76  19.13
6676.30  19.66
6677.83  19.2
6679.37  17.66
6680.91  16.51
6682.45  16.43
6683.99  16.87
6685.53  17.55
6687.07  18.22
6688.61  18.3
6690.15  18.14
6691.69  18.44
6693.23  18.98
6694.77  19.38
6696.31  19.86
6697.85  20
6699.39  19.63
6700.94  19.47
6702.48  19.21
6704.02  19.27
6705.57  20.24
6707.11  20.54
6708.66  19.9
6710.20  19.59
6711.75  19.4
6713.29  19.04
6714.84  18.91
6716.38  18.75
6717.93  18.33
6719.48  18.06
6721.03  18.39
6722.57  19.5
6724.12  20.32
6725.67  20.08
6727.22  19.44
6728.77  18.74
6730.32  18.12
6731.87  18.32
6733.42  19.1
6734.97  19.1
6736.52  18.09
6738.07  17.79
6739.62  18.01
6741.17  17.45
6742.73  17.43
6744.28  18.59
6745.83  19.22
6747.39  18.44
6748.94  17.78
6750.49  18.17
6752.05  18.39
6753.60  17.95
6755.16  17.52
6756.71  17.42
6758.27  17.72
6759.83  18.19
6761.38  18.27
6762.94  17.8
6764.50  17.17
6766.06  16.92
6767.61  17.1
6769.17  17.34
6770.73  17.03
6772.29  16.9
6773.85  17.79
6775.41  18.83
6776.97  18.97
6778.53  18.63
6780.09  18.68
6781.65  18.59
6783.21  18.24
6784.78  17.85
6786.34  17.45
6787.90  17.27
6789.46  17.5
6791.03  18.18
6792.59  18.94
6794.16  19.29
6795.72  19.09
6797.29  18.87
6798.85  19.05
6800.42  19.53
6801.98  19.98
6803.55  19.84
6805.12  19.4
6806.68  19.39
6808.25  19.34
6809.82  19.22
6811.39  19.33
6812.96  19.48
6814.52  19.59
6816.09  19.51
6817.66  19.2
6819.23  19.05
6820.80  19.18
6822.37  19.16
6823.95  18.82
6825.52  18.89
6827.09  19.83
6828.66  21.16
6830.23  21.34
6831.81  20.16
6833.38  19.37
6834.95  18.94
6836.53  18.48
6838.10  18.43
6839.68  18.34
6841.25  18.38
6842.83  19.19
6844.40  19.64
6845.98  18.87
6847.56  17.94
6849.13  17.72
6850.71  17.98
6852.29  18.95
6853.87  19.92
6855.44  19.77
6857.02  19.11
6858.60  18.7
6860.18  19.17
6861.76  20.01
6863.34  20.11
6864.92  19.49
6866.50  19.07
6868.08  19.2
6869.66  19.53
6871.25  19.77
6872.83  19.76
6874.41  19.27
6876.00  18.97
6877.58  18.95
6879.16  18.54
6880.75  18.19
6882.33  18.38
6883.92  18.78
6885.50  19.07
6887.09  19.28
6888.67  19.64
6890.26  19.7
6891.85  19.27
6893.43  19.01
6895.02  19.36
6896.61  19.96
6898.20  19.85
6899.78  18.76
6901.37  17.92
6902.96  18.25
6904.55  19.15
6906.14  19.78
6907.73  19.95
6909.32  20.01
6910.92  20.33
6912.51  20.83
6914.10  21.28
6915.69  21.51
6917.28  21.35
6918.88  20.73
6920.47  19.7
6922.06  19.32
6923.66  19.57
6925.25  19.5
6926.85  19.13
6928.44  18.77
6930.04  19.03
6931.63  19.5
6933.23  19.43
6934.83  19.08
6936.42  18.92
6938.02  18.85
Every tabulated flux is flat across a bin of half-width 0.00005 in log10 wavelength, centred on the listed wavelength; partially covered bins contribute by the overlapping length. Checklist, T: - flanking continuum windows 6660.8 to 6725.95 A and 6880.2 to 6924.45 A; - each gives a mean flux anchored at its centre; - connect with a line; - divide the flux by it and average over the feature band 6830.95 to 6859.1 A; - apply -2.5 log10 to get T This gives 0.03 mag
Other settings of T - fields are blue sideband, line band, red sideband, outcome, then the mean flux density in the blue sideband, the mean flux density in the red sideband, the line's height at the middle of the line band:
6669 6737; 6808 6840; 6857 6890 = -0.02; 18.9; 19.2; 19.1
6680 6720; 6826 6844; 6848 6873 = -0.01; 18.8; 19.2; 19.2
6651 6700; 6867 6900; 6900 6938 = 0.02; 19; 19.7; 19.6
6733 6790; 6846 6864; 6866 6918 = 0.00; 18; 19.5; 19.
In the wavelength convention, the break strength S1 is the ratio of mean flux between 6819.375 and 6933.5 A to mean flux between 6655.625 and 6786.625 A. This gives 1.0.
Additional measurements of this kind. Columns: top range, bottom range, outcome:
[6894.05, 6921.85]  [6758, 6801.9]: 1.10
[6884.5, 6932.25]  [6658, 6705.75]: 1.04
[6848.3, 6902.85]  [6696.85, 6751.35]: 1.01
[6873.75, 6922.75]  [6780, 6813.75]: 1.04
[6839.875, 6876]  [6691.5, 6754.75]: 1.01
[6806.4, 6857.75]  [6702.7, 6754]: 1.02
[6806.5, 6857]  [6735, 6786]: 1.07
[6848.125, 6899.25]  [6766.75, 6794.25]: 1.07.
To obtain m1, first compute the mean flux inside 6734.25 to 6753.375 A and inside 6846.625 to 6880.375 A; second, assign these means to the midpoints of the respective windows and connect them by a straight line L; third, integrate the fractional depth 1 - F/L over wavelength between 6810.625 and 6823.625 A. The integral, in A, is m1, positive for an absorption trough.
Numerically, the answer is -0.4 A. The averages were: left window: 18.2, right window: 19.1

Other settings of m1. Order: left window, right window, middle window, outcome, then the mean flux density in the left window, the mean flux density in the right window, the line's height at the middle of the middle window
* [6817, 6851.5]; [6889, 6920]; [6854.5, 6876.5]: 0.0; 19.1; 19.8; 19.4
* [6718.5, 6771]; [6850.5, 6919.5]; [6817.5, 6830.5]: -0.4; 18.2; 19.5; 18.9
